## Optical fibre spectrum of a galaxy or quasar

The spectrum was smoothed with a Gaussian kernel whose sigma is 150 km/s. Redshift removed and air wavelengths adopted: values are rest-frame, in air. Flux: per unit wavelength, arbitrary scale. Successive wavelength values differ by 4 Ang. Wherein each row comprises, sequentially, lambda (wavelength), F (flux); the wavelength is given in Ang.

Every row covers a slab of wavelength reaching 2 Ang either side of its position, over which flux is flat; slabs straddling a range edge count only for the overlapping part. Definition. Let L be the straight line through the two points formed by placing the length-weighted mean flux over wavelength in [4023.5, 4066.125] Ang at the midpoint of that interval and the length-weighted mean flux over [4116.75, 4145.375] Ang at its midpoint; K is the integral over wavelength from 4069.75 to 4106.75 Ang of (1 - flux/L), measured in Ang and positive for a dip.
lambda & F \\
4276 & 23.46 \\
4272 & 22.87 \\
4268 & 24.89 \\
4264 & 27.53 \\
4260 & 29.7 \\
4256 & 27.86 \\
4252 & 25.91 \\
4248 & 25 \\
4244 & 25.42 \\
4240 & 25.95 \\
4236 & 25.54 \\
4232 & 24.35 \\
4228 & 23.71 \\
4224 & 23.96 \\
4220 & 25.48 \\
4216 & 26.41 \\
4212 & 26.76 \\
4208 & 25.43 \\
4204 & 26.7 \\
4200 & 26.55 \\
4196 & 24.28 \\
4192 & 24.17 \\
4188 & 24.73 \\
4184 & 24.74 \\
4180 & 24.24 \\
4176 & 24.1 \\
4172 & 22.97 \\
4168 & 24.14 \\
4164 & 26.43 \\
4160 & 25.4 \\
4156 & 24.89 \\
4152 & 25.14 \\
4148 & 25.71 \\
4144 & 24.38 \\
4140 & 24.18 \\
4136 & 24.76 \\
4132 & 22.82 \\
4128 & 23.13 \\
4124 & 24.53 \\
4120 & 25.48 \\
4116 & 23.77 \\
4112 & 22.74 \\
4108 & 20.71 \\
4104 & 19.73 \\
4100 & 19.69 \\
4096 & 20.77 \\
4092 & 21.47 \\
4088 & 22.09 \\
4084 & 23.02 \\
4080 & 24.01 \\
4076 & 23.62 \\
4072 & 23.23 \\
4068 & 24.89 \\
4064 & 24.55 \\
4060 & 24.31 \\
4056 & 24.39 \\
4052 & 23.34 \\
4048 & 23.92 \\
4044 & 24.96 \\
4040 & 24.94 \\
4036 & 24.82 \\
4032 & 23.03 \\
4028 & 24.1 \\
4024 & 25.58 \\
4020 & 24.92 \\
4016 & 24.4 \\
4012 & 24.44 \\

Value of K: 3.5 Ang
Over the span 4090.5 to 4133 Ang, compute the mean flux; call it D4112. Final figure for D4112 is 22.3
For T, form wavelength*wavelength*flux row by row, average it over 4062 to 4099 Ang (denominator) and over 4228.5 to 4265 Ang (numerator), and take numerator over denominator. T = 1.24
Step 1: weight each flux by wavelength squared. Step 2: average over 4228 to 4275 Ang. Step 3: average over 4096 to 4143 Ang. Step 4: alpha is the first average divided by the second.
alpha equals 1.20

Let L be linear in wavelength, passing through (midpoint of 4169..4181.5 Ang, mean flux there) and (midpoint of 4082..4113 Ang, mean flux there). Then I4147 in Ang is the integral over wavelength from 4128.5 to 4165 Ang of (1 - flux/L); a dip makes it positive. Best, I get -3.0 Ang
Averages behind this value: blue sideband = 21.2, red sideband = 23.8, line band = 24.7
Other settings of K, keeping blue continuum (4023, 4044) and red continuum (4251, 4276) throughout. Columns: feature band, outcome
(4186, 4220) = 0.2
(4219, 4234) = 1.0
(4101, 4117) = 2.3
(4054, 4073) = 0.3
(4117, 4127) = 0.2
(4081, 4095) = 1.5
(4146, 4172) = 0.3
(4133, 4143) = 0.4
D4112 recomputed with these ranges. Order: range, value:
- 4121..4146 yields 24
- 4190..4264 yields 25.8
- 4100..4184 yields 23.9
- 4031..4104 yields 23.3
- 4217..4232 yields 24.5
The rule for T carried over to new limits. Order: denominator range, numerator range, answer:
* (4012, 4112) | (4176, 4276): 1.18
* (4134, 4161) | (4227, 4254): 1.06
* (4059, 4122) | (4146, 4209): 1.15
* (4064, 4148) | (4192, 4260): 1.18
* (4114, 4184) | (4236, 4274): 1.12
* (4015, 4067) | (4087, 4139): 0.95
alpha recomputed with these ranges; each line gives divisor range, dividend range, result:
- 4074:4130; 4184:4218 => 1.19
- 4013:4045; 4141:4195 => 1.07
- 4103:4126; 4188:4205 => 1.14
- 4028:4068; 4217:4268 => 1.17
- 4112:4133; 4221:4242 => 1.09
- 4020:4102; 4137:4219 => 1.13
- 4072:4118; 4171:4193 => 1.15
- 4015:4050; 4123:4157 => 1.05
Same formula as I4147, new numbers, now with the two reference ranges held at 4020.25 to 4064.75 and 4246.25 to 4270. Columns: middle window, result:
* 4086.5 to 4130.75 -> 5.2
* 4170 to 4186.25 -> 1.2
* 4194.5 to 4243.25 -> 1.7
